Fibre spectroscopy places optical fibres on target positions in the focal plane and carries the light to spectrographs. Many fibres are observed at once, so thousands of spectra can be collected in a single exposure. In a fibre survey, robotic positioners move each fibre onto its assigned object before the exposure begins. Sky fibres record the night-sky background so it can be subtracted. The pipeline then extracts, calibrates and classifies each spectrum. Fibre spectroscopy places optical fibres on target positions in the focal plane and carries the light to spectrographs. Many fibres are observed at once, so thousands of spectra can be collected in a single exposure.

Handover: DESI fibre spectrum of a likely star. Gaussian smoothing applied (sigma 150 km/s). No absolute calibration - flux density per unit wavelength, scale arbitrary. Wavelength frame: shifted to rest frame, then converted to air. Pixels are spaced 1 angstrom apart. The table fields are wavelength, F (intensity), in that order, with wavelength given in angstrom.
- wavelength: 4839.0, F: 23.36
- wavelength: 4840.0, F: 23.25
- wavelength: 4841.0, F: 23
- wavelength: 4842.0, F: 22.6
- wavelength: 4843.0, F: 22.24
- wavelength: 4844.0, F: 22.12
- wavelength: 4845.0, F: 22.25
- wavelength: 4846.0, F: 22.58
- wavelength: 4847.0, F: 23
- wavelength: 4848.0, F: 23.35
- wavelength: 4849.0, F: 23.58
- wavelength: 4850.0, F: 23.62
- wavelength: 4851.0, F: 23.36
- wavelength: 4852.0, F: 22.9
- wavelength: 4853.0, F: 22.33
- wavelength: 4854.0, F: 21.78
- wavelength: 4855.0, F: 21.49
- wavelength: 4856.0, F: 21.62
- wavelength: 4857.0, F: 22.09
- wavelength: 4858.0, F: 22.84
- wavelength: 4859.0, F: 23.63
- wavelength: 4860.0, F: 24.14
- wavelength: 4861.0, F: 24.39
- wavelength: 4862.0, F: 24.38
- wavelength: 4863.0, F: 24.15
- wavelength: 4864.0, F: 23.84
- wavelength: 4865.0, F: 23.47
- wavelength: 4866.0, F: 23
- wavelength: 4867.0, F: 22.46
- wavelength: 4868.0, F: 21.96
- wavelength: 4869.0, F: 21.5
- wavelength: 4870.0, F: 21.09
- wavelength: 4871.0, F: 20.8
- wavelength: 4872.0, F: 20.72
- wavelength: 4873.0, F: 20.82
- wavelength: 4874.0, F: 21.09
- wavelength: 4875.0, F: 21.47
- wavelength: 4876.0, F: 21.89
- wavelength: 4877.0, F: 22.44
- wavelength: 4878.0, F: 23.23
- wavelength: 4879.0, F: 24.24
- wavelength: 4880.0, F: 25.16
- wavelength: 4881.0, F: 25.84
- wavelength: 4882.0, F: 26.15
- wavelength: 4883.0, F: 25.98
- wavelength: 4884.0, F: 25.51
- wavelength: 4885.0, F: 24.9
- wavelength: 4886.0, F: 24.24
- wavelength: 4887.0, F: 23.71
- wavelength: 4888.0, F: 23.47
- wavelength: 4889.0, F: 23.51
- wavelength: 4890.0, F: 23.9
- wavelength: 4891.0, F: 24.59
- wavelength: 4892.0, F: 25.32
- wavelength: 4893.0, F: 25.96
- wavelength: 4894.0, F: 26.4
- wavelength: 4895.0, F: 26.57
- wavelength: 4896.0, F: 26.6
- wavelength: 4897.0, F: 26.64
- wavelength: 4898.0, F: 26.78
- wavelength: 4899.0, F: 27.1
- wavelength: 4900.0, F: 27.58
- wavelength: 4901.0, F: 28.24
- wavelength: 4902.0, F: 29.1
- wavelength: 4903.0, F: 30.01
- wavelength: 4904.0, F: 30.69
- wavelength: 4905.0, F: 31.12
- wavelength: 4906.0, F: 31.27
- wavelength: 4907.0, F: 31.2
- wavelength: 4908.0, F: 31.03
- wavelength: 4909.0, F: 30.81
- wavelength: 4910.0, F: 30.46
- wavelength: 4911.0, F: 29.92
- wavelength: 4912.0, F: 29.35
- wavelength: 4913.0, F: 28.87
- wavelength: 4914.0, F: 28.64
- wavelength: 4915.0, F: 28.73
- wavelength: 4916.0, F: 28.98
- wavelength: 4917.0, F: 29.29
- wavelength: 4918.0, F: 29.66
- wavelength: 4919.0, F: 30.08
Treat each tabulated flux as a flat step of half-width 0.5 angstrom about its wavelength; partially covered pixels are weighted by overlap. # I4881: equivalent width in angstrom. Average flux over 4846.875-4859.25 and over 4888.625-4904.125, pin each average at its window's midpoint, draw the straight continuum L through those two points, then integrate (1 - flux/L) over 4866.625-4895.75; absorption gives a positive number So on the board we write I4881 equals 1.96 angstrom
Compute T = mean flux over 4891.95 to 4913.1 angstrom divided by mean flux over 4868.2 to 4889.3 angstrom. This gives 1.24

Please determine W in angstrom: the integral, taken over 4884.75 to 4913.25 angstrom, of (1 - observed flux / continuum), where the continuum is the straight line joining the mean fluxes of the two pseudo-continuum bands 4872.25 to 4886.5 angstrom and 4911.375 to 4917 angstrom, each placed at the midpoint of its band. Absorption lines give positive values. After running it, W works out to -0.9 angstrom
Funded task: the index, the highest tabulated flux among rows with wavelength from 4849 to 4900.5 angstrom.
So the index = 27.58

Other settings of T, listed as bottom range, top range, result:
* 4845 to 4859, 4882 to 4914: 1.21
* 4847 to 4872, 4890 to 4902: 1.16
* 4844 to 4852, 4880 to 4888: 1.09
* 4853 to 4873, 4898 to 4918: 1.31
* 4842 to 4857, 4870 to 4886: 1.03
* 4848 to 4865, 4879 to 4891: 1.07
